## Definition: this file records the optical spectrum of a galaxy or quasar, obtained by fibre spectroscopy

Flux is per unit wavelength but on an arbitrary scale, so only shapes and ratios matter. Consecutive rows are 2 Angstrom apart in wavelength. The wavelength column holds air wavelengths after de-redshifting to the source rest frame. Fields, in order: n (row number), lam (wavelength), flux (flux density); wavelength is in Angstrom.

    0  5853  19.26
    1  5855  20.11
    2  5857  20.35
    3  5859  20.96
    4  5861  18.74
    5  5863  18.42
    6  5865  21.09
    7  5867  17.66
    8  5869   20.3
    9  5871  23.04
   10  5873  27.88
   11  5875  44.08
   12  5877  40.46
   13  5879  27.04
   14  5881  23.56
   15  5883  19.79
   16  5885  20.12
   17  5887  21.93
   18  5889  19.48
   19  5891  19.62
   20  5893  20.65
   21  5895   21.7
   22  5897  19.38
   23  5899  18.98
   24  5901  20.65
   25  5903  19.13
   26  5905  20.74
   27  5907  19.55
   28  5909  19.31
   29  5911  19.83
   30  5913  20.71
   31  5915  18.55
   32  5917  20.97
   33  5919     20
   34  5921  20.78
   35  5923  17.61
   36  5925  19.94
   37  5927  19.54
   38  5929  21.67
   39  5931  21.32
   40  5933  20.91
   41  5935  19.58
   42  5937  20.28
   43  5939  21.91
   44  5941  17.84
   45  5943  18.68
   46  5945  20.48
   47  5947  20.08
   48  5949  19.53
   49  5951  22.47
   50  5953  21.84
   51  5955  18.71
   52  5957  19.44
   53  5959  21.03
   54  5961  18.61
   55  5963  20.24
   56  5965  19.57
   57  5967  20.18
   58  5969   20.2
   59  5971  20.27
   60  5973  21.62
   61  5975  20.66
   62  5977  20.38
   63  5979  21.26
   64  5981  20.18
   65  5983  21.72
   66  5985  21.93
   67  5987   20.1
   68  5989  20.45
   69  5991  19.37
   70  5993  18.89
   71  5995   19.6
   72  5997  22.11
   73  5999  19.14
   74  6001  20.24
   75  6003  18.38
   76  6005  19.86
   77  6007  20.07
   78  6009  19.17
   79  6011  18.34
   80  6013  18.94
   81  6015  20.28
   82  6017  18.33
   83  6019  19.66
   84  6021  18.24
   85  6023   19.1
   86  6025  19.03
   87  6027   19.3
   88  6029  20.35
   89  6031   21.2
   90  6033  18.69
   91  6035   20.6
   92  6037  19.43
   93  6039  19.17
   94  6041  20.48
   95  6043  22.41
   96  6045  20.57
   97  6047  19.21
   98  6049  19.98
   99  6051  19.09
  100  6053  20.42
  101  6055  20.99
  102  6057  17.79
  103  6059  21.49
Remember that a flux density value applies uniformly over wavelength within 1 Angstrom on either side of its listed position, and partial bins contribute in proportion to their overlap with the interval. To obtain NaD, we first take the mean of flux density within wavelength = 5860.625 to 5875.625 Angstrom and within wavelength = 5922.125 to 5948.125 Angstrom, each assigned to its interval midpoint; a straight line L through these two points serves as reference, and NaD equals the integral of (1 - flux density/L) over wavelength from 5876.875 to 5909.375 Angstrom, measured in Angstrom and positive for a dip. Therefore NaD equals 1.26 Angstrom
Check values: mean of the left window 23.6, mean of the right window 20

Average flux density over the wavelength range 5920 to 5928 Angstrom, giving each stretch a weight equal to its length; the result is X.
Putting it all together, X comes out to 19.5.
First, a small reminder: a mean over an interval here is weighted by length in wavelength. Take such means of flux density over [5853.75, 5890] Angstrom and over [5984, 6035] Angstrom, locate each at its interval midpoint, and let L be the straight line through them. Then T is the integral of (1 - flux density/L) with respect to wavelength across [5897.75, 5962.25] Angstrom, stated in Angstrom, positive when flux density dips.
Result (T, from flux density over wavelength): 5.55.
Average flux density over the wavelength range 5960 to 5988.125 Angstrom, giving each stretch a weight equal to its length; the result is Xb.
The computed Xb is 20.5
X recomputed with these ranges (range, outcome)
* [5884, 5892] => 20.3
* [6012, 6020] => 19.3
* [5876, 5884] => 27.7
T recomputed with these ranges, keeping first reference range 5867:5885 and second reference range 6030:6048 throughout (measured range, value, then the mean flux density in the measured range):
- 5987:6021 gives 3.4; 19.5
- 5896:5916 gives 4.8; 19.7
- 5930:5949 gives 3.4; 20.1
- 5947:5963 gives 2.4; 20.2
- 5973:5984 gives 0.9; 20.9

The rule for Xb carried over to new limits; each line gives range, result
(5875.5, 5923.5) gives 21.5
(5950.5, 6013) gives 20.2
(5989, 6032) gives 19.5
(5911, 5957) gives 20.1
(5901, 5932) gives 20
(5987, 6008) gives 19.8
